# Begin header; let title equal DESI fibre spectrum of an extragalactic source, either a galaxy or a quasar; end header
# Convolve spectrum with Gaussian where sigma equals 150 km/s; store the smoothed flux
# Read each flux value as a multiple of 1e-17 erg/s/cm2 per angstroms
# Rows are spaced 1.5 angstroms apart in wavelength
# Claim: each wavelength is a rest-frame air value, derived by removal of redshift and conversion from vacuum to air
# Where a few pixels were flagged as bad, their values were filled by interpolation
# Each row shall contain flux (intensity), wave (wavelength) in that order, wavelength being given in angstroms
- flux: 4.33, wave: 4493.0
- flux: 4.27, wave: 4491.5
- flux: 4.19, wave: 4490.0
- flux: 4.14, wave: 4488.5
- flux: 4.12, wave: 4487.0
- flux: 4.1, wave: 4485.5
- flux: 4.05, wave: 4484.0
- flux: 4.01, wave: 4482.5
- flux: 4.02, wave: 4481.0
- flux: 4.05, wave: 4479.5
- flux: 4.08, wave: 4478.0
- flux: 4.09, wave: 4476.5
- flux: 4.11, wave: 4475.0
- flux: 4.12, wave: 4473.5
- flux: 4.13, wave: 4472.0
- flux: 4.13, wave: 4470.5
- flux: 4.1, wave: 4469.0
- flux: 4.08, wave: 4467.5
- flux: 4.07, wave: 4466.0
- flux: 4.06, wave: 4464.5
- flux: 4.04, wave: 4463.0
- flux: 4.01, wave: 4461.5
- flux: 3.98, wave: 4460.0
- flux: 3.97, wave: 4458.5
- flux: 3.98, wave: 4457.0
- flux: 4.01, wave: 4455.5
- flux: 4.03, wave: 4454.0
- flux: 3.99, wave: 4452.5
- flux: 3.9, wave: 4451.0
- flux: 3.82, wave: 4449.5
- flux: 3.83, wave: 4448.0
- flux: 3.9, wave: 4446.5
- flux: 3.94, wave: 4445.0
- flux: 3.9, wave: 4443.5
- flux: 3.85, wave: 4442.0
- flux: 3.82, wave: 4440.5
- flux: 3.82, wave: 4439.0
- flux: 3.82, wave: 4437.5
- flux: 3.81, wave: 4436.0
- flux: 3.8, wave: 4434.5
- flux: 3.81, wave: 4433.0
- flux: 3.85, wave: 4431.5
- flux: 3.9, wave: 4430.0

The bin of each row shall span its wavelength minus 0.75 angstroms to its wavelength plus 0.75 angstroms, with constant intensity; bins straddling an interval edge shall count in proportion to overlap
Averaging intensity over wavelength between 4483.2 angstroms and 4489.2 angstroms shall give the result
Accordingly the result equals 4.1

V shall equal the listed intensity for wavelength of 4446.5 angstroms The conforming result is 3.9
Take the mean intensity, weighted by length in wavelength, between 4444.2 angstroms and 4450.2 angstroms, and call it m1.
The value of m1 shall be 3.87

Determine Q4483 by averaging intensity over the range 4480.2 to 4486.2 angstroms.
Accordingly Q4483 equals 4.04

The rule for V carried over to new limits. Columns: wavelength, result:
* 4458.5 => 3.97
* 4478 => 4.08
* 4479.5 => 4.05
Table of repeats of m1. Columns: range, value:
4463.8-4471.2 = 4.09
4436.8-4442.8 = 3.83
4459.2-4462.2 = 3.99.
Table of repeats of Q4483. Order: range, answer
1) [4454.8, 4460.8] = 3.98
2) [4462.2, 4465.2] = 4.05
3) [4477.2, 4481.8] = 4.05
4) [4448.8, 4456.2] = 3.95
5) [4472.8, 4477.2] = 4.11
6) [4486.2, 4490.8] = 4.15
